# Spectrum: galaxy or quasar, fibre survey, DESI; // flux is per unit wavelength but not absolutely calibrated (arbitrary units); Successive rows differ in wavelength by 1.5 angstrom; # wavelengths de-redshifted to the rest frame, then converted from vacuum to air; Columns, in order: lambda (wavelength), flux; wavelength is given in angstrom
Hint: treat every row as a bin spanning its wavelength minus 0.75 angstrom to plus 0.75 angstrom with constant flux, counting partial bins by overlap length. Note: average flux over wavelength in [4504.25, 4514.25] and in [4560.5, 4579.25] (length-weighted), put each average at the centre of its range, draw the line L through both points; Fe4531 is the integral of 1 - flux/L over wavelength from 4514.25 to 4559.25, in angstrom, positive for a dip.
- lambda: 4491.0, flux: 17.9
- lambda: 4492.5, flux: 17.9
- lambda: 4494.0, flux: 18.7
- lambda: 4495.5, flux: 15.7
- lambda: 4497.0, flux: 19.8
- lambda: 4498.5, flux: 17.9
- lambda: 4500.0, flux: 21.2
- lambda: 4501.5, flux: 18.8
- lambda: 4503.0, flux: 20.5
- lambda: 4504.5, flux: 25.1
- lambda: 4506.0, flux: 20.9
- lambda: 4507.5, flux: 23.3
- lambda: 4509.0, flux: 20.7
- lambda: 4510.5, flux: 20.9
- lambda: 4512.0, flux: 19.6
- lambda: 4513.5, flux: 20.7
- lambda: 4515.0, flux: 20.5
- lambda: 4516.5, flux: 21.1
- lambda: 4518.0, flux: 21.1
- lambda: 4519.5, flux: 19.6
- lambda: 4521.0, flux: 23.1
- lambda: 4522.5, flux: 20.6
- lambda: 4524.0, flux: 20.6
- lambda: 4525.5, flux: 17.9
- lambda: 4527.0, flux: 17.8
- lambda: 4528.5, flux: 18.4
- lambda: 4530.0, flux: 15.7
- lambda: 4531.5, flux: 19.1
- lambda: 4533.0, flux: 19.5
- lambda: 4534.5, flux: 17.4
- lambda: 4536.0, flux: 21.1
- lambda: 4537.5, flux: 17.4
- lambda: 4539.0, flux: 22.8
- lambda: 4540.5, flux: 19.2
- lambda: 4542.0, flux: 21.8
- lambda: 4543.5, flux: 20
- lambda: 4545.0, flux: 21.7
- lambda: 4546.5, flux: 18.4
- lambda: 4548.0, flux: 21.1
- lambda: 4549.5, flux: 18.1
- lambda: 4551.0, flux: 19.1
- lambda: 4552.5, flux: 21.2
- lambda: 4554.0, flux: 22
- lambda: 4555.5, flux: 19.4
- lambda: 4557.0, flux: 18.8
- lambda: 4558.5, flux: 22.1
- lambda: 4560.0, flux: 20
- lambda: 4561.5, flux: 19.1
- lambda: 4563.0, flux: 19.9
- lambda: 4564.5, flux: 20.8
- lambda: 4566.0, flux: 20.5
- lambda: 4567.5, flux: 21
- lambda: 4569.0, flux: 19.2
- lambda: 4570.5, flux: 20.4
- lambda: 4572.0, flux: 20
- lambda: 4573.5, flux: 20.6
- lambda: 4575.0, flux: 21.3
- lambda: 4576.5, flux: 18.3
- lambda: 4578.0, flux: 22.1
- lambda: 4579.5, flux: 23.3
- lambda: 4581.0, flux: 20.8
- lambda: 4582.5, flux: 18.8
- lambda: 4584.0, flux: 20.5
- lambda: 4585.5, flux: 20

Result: 2.25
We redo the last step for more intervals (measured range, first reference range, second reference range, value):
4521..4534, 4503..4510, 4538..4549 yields 1.4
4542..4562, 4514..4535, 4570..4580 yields 0.1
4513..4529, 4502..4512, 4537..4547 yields 0.7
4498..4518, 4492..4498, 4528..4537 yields -3.0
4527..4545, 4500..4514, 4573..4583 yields 1.4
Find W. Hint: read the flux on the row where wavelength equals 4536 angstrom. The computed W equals 21.1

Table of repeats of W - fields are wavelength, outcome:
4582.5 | 18.8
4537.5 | 17.4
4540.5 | 19.2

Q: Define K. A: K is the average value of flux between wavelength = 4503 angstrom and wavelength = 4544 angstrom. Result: 20.2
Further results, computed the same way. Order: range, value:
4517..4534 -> 19.4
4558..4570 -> 20.3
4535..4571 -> 20.2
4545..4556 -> 20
